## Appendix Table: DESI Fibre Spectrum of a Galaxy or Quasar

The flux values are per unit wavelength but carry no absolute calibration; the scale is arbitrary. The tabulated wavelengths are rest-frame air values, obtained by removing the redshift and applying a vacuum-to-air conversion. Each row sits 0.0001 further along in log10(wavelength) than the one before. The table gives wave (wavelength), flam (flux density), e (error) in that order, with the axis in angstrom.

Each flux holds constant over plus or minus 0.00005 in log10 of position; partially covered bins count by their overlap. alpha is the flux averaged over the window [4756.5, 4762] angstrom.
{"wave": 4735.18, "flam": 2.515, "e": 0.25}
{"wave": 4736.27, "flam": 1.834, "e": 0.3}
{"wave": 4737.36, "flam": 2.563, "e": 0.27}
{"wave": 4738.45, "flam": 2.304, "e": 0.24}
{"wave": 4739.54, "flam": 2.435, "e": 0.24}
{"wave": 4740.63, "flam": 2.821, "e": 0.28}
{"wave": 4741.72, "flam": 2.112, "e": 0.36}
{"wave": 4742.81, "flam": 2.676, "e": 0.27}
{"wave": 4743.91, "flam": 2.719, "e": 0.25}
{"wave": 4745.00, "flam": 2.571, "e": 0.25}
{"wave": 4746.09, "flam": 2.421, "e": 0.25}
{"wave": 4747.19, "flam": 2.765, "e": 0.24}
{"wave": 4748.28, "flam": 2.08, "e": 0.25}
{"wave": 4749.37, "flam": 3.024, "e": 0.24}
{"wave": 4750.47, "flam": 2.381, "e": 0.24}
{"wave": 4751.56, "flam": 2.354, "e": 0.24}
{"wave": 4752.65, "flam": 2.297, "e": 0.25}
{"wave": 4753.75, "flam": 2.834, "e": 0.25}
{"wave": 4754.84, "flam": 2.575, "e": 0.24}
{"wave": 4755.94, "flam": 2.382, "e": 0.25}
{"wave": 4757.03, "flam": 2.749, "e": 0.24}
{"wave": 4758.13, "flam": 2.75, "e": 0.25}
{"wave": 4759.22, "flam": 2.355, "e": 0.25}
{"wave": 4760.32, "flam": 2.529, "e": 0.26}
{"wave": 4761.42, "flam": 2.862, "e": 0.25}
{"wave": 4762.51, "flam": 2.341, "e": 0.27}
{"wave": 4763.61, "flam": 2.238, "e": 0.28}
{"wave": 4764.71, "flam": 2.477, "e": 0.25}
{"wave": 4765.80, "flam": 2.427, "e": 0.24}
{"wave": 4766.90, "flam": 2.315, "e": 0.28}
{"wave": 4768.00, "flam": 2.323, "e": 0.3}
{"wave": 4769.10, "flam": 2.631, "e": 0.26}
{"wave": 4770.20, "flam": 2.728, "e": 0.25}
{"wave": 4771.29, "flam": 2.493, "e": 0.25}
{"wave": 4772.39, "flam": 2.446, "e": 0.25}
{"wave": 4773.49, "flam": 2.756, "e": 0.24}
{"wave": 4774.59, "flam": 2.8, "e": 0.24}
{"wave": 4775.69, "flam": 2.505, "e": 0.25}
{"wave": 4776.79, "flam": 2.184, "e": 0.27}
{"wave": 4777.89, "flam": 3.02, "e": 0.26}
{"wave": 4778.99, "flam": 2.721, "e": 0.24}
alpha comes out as 2.65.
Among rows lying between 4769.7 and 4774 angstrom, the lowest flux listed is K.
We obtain 2.446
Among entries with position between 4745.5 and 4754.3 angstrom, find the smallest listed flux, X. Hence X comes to 2.08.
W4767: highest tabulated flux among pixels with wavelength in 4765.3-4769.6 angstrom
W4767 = 2.631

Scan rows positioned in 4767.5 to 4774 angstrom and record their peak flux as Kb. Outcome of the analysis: 2.756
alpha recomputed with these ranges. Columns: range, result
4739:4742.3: 2.46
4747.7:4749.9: 2.56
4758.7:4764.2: 2.46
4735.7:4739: 2.24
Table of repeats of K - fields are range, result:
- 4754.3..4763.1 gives 2.341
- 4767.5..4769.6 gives 2.323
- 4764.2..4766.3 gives 2.427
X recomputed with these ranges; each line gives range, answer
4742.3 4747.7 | 2.421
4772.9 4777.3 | 2.184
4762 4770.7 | 2.238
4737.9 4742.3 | 2.112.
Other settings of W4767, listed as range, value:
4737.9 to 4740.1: 2.435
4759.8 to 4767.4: 2.862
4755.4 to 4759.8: 2.75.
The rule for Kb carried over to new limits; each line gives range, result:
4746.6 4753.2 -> 3.024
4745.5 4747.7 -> 2.765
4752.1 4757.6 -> 2.834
